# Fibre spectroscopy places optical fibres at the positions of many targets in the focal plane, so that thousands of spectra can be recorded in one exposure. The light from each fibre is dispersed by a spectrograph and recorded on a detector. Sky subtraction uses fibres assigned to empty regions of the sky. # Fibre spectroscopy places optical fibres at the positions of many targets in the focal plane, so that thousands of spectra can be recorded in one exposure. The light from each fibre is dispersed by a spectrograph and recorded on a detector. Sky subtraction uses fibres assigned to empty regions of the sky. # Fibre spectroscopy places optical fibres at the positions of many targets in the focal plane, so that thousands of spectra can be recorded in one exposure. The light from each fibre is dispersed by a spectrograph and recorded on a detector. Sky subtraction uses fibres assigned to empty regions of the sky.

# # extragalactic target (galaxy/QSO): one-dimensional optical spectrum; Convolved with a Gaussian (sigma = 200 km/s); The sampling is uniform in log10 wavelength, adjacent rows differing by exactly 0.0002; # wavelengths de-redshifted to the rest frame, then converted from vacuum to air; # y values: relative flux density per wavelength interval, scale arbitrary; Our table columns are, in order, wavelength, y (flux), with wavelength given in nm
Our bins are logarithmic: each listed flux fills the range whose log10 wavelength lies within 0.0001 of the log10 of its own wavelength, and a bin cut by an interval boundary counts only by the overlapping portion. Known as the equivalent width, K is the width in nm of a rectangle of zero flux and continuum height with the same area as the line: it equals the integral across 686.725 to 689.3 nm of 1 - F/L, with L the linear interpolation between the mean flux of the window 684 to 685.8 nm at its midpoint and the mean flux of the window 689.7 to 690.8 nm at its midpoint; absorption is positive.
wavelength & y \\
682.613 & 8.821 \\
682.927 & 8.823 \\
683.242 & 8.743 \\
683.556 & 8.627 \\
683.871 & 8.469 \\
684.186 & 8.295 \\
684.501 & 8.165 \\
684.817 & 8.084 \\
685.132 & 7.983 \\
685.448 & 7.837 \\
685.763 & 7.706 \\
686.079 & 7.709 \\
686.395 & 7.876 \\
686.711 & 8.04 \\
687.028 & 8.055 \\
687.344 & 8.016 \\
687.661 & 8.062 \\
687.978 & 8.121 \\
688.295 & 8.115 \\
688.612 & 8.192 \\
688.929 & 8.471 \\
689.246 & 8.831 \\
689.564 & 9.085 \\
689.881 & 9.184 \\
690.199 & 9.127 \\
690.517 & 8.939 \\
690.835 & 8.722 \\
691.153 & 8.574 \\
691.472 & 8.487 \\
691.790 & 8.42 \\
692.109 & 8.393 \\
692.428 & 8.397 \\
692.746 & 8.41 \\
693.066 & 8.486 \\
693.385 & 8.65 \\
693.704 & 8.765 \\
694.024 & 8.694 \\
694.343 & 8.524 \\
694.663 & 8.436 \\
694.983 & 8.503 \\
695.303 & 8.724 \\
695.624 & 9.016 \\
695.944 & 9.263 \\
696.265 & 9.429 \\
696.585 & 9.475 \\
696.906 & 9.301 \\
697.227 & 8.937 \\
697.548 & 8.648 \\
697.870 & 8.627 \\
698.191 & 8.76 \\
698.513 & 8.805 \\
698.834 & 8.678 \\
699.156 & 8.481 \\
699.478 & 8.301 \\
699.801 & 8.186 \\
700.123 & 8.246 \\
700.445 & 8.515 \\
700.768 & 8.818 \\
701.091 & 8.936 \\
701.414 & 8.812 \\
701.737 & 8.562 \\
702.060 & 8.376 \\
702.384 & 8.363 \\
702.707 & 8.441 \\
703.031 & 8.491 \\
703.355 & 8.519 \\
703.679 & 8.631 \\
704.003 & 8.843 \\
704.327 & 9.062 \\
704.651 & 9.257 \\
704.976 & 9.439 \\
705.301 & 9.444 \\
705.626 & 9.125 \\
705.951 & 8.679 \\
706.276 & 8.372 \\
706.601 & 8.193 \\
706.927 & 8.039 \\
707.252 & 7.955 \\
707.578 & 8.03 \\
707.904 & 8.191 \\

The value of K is 0.13 nm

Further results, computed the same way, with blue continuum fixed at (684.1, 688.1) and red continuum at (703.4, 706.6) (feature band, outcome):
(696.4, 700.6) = -0.04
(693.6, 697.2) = -0.20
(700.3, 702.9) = 0.05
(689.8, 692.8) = -0.15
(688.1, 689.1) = -0.02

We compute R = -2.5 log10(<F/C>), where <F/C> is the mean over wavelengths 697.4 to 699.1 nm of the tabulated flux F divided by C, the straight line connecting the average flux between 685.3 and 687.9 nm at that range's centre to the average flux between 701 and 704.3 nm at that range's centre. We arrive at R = -0.03 mag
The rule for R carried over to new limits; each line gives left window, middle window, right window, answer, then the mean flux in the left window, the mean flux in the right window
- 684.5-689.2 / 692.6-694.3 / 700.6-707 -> -0.04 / 8.04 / 8.73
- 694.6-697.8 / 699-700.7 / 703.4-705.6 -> 0.08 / 8.98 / 9.08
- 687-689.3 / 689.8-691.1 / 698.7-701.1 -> -0.09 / 8.22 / 8.49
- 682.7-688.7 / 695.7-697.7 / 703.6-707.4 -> -0.08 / 8.16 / 8.76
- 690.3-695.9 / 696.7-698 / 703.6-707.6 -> -0.03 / 8.62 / 8.72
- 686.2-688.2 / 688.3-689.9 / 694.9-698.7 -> -0.06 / 8.02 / 8.97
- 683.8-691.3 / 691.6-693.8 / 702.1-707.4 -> -0.01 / 8.32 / 8.67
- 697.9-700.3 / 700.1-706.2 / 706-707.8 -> -0.06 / 8.5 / 8.16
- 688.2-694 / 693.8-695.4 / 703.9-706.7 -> 0.02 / 8.63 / 8.95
